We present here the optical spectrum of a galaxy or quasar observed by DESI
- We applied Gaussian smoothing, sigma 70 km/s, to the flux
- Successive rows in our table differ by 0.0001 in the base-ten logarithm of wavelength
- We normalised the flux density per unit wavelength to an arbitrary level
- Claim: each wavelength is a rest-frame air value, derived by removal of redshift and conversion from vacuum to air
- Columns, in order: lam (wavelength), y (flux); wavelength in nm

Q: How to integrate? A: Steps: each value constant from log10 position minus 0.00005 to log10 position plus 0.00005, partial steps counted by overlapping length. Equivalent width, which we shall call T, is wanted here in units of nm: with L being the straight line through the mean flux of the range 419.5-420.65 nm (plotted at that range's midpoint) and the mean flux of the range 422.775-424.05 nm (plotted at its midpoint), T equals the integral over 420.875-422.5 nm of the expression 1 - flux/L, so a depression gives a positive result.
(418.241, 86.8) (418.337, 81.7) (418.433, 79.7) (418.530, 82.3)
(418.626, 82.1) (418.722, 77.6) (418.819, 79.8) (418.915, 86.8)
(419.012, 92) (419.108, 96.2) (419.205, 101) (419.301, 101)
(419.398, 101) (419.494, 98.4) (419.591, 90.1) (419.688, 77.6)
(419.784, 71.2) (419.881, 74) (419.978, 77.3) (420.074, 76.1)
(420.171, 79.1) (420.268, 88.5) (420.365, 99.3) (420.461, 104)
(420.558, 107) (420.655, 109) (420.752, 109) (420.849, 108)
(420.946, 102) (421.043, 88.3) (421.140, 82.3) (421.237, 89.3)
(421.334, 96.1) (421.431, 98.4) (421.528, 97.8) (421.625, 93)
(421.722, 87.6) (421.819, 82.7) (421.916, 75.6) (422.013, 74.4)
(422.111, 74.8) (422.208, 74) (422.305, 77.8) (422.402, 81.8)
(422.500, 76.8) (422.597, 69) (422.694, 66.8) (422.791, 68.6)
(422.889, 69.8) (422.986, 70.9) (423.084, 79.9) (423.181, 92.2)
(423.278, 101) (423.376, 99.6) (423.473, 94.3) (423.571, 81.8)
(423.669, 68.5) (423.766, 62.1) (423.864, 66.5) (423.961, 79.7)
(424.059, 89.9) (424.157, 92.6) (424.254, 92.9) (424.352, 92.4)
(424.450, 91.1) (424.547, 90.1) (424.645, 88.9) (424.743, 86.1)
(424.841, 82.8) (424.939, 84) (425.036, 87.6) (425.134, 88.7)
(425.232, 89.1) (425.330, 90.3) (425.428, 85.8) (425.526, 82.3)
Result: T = -0.04 nm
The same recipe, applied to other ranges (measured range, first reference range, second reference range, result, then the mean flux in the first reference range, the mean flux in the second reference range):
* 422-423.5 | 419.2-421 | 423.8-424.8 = 0.16 nm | 93.2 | 86.6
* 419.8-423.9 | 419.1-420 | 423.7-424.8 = 0.08 nm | 88.7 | 84.5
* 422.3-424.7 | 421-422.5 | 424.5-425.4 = 0.12 nm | 84.6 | 87.4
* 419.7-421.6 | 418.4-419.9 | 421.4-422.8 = -0.20 nm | 87.2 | 80.1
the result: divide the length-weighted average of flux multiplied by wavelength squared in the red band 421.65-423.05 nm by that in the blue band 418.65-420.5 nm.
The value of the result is 0.87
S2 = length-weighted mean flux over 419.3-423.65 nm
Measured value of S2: 86.7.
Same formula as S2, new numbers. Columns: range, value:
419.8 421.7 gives 93.1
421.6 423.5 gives 80.2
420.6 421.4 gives 98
